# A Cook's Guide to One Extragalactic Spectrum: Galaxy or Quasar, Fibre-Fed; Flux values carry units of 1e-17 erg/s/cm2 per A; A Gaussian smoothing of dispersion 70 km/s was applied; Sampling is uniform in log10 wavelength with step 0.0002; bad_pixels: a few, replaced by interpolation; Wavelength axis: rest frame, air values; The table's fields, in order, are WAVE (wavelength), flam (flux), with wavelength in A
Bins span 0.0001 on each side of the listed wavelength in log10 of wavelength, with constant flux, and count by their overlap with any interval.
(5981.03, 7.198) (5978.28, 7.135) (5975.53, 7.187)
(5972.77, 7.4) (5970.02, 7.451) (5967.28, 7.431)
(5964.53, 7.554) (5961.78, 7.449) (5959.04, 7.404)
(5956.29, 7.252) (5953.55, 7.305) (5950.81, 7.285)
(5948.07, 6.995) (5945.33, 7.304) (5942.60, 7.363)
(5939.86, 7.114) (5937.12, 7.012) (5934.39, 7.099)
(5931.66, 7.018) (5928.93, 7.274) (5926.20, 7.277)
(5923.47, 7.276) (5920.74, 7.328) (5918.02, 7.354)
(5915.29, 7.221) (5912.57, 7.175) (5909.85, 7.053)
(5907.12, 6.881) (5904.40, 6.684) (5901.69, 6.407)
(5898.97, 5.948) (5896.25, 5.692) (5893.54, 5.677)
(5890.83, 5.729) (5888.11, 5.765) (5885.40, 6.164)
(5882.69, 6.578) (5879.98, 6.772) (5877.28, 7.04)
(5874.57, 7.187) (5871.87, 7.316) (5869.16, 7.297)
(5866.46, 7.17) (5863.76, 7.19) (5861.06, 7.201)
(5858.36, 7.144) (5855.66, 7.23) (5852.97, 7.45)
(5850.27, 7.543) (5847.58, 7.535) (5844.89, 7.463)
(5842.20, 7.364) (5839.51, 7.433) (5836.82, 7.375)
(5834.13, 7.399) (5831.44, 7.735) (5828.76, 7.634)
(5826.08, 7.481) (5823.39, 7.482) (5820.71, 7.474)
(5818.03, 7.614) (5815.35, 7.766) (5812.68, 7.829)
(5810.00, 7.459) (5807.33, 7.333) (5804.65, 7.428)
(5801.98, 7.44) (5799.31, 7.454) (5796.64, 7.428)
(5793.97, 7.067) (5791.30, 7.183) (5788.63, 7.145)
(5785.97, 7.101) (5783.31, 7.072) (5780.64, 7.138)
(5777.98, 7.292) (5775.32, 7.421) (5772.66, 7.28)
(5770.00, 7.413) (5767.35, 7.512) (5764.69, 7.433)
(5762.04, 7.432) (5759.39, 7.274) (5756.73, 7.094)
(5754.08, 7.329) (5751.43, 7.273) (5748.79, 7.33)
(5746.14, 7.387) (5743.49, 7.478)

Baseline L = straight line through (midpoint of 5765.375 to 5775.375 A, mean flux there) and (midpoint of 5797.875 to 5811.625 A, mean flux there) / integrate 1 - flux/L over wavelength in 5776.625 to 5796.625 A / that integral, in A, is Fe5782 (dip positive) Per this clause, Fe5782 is 0.7 A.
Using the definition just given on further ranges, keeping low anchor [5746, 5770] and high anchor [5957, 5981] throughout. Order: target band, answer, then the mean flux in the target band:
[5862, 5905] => 4.8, 6.54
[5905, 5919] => 0.5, 7.1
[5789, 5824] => -0.5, 7.45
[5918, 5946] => 0.6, 7.21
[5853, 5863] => 0.2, 7.23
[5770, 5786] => 0.2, 7.24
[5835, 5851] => -0.2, 7.45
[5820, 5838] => -0.4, 7.51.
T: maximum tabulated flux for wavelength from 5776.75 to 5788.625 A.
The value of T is 7.292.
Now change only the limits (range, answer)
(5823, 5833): 7.735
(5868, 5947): 7.363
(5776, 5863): 7.829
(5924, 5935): 7.277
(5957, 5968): 7.554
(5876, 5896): 7.04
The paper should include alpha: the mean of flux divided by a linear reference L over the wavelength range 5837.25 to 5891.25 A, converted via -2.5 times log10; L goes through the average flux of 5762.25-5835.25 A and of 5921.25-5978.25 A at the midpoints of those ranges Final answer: 0.04 mag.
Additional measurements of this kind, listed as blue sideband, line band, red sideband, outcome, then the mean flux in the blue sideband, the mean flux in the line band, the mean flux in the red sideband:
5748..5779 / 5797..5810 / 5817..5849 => 0.00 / 7.34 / 7.42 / 7.5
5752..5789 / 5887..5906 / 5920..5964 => 0.21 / 7.28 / 6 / 7.24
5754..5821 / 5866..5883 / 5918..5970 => 0.04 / 7.36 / 7.07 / 7.27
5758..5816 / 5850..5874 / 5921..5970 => 0.01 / 7.35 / 7.27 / 7.27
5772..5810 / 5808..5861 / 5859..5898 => -0.08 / 7.28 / 7.49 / 6.63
